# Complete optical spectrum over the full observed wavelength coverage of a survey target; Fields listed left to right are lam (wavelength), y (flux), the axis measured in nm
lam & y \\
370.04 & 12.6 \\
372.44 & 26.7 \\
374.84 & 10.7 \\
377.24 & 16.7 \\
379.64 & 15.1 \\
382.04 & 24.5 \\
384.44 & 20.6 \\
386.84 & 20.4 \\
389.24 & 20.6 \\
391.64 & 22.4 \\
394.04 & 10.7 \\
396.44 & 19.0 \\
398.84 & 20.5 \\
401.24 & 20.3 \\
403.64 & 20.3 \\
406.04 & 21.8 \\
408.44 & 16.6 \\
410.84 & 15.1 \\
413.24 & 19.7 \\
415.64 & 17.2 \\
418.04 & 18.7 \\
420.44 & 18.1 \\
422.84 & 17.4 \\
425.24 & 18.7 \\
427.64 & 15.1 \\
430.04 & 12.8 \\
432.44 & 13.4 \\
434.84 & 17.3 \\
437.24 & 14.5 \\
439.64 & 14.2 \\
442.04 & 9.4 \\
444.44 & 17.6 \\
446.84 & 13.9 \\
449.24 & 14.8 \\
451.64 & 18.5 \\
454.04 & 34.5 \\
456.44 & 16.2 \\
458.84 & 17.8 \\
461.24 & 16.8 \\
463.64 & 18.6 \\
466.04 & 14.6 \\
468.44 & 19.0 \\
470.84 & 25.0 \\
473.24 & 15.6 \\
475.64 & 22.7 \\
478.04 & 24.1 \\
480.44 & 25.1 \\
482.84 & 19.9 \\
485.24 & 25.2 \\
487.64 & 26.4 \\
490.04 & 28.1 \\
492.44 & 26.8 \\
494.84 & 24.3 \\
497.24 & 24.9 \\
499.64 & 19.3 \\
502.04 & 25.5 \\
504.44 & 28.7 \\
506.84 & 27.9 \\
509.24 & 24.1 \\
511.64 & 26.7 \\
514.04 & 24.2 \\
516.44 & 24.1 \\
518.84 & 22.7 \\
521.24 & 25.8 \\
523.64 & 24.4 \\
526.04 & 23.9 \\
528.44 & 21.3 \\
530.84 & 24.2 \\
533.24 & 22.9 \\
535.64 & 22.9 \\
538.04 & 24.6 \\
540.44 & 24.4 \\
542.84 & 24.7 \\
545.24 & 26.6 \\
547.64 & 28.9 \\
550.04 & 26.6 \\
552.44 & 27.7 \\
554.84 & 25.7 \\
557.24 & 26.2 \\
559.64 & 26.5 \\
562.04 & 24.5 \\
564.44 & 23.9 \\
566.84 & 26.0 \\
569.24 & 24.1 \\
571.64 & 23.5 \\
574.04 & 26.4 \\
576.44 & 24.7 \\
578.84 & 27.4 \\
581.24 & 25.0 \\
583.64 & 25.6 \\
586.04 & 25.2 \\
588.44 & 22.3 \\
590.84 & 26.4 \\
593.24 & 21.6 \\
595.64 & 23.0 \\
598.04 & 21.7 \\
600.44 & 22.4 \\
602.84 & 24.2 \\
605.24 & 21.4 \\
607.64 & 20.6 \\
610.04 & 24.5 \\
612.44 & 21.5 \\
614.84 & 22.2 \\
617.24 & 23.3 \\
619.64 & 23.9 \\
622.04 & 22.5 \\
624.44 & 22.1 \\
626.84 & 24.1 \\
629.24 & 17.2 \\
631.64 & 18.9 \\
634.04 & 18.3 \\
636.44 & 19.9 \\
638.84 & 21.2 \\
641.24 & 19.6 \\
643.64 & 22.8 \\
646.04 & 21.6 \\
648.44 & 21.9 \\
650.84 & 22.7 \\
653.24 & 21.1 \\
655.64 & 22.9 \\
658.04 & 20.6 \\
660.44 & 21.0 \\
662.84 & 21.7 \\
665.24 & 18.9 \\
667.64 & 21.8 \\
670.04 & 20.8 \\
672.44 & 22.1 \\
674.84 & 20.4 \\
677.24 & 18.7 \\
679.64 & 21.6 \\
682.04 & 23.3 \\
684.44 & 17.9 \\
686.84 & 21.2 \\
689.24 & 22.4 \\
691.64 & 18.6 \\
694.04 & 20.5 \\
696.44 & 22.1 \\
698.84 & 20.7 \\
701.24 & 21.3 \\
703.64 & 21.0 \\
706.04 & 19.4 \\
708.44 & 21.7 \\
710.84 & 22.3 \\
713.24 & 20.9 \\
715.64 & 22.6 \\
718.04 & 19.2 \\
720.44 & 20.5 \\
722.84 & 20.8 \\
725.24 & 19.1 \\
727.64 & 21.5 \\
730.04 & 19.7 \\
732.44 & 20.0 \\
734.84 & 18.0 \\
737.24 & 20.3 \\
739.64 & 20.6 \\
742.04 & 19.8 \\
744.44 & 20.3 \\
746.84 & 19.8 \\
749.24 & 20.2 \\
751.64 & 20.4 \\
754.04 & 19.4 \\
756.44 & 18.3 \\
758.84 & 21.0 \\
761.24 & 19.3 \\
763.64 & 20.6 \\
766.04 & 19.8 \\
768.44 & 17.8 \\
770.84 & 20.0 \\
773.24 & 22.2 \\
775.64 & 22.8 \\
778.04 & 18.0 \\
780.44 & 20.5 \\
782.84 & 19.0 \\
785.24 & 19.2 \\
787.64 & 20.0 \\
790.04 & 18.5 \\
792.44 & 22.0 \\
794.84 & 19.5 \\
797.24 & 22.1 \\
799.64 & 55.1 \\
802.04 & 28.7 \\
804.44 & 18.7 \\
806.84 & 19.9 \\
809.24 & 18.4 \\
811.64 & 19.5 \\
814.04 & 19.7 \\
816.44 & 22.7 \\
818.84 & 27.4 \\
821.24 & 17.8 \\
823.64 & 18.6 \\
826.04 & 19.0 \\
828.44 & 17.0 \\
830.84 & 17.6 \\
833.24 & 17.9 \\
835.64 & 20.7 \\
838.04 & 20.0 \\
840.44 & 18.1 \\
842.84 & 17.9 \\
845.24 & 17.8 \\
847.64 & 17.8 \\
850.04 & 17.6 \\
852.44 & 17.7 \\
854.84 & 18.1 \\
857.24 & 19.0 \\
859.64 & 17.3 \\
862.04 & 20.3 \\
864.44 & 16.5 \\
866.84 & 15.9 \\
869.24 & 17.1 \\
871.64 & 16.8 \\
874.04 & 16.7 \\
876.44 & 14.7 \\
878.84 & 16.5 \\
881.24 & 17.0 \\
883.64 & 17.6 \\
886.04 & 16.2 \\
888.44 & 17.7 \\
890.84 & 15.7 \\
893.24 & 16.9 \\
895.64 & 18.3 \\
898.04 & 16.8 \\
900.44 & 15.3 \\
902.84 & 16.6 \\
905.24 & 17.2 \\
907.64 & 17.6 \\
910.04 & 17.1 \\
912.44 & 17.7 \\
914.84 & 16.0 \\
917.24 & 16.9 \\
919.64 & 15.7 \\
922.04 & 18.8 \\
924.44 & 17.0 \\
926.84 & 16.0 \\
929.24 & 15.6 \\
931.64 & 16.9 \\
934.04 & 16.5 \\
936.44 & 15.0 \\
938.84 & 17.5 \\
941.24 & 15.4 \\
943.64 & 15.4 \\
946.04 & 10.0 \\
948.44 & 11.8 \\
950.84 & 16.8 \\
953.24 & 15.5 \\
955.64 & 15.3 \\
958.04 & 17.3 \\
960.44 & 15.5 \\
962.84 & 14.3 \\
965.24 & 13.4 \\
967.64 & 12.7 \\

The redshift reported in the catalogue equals 0.217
